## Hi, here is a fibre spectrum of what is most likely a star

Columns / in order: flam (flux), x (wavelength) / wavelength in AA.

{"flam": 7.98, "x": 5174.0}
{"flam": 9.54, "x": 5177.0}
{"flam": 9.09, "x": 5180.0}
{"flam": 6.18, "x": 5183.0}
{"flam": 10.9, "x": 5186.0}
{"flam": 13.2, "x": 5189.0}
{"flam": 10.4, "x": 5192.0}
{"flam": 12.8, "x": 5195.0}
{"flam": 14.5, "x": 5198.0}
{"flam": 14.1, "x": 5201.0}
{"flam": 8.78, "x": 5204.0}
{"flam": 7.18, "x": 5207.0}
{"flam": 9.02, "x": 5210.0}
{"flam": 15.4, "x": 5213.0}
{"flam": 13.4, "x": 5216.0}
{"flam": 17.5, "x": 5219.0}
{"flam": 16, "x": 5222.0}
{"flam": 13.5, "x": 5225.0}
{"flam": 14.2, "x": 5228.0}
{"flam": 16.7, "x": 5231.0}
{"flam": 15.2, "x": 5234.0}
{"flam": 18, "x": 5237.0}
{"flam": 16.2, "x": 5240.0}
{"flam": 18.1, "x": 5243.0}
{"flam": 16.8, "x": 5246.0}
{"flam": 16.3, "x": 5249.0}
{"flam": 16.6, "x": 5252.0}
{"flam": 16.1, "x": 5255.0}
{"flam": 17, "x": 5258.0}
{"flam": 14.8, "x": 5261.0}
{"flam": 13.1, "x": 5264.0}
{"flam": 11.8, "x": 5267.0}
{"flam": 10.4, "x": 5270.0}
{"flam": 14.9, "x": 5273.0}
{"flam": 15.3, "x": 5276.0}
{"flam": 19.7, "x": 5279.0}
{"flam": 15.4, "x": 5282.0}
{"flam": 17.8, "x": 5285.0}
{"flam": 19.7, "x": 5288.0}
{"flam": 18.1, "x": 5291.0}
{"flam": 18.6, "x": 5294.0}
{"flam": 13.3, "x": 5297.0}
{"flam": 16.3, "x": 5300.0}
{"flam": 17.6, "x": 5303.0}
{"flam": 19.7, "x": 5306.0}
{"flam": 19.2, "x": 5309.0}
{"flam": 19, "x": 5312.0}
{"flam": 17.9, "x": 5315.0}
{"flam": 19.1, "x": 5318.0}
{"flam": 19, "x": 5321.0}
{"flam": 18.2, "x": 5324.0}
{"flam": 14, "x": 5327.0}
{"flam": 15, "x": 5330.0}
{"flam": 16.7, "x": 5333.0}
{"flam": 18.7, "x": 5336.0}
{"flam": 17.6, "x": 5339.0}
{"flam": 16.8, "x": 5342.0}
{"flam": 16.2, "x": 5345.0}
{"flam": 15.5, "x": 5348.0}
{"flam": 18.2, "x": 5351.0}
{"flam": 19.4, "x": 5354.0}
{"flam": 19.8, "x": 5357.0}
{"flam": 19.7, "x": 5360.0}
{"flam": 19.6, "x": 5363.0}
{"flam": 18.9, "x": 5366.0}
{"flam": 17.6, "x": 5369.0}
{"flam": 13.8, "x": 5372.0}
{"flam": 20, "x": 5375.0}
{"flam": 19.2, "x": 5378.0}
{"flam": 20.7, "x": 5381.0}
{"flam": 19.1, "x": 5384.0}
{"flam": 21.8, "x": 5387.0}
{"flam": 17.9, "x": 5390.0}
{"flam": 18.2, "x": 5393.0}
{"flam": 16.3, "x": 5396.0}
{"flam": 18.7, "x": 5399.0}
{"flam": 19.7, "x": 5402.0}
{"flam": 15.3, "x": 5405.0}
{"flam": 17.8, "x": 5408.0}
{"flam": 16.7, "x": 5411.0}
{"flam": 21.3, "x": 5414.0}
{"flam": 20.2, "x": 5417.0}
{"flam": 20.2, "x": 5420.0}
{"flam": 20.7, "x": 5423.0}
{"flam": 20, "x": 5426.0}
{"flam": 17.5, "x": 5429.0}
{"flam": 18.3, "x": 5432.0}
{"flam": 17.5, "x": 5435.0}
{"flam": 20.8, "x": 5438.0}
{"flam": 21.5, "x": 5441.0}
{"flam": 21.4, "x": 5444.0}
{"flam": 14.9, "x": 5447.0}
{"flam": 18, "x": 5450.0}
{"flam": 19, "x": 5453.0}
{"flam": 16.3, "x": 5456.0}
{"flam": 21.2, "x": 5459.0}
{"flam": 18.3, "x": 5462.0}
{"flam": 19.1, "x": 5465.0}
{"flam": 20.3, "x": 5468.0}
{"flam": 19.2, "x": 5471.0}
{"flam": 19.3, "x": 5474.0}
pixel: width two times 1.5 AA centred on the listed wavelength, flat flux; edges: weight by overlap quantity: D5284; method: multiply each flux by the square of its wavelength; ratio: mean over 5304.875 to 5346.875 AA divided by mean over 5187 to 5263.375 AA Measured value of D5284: 1.27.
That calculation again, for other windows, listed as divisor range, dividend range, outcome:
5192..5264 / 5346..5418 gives 1.35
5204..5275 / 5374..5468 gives 1.39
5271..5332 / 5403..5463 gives 1.14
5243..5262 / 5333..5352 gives 1.08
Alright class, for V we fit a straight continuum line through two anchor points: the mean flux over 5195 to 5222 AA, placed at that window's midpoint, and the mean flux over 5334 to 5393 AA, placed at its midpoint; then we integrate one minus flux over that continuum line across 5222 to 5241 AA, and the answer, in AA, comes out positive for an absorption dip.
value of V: -2.9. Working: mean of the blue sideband 12.7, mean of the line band 15.6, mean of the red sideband 18.4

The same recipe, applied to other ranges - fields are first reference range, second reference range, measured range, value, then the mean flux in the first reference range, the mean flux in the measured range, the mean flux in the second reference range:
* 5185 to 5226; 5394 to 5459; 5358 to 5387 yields -2.8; 12.6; 18.9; 18.7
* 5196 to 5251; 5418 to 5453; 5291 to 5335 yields -2.6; 14.5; 17.4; 19.2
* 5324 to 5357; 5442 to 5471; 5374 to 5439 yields -3.4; 17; 19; 18.8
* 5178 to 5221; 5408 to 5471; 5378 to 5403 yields -2.1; 11.6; 19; 19.1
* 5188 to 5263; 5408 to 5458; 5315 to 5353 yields -0.7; 14.5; 17.1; 19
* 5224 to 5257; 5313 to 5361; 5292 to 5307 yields 0.0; 16.2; 17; 17.6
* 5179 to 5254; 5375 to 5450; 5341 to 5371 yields -1.1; 13.6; 18.1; 19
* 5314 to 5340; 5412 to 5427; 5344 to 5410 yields 2.2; 17.3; 18.3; 20.4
